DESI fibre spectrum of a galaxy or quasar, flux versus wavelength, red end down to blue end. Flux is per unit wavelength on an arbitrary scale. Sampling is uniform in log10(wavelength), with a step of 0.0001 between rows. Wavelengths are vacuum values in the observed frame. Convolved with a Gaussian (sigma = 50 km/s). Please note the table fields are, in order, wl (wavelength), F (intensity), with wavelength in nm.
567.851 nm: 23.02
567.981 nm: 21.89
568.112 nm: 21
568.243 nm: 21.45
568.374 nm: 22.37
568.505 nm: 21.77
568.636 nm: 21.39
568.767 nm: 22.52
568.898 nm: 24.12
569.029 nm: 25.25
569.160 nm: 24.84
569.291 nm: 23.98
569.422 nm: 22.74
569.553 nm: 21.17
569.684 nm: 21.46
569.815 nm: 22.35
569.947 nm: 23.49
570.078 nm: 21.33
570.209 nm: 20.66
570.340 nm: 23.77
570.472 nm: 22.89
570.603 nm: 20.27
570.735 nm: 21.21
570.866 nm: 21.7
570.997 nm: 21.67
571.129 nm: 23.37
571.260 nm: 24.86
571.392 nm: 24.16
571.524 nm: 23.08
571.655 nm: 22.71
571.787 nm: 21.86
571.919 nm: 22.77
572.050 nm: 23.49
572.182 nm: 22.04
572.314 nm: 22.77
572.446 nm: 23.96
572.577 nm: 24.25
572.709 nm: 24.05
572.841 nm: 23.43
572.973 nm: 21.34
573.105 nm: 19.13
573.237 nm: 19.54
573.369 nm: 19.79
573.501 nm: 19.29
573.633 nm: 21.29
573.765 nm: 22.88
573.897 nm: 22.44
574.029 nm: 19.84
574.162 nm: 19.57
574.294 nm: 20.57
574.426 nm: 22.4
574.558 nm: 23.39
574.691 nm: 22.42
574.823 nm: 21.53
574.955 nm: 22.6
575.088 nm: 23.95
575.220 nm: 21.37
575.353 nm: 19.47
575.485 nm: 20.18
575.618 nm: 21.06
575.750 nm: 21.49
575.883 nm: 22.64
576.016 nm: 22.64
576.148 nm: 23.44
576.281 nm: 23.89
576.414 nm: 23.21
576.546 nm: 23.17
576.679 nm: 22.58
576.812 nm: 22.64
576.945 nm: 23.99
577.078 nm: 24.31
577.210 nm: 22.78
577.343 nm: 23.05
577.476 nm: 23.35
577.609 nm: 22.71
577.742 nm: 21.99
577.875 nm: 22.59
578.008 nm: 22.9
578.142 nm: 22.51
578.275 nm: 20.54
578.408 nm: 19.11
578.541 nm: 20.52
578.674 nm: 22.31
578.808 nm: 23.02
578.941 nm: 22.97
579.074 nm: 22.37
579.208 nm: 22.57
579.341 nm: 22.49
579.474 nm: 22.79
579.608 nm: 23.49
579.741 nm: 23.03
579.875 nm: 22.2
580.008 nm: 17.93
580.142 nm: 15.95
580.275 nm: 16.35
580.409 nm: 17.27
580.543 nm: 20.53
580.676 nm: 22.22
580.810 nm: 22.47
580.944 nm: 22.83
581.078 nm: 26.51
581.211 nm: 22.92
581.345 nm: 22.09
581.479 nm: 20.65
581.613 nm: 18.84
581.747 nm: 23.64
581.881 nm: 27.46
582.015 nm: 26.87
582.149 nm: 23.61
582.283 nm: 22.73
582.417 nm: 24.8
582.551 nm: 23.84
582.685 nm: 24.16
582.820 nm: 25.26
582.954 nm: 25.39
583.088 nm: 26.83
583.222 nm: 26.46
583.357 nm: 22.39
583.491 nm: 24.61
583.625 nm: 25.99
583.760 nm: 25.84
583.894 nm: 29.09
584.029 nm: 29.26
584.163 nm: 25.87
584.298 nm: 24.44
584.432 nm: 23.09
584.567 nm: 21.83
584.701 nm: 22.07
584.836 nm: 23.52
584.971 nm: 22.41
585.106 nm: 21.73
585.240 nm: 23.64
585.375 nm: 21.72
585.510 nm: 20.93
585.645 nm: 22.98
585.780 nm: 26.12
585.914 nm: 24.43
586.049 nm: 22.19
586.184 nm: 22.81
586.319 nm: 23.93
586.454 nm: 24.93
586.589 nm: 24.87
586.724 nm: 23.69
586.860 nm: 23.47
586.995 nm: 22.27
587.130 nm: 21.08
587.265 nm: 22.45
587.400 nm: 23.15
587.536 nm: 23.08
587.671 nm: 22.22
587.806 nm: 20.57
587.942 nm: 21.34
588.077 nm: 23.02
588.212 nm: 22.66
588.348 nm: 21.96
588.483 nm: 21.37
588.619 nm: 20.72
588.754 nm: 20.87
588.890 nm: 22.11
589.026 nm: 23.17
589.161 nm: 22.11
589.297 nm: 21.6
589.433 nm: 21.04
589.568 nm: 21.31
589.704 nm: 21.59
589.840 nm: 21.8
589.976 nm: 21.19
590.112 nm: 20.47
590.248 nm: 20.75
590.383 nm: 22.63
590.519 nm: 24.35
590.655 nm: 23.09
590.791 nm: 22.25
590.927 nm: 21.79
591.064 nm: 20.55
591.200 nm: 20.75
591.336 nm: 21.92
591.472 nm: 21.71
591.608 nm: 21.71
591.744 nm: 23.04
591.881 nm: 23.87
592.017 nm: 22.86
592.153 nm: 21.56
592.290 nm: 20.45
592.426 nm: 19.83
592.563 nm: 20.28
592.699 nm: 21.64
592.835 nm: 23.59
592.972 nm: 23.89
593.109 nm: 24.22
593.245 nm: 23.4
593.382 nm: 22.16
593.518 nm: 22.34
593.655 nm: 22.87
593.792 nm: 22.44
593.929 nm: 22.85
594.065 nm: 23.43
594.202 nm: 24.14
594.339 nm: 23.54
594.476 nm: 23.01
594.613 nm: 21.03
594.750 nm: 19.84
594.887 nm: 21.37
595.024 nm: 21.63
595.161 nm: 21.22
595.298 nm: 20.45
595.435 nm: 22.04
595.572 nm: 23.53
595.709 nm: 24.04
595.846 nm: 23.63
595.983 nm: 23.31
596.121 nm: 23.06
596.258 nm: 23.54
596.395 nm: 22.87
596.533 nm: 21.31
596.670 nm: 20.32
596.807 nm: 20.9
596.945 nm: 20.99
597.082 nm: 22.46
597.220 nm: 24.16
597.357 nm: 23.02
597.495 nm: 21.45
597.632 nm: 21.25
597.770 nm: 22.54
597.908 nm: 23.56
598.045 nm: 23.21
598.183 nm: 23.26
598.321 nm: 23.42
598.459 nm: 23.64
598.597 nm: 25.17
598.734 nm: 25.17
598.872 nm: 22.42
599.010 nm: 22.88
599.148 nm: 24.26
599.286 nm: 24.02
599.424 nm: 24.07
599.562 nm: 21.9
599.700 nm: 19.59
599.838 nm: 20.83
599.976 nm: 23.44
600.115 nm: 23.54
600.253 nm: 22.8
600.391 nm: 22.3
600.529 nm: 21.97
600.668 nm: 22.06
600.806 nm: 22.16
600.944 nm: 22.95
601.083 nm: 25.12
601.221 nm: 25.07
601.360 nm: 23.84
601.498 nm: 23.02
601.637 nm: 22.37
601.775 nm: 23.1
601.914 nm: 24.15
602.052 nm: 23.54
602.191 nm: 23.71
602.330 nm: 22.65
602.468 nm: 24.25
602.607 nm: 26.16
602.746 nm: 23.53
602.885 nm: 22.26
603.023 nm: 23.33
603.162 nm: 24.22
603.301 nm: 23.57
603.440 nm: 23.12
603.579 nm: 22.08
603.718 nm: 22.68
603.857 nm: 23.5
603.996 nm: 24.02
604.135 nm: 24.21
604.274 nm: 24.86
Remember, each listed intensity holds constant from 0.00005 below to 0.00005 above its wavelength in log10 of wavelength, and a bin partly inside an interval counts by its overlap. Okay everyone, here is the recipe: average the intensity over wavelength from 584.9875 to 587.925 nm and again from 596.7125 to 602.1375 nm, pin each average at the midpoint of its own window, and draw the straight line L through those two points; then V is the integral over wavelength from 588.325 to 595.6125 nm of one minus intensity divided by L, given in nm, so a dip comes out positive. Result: 0.29 nm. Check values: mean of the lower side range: 22.9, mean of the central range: 22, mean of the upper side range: 23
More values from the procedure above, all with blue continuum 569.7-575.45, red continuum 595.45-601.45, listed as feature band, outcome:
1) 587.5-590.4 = 0.12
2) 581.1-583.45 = -0.18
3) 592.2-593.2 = 0.03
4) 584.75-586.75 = -0.07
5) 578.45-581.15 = 0.10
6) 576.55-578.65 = -0.02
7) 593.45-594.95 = 0.02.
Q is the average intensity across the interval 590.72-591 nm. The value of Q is 21.9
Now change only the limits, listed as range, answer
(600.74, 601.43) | 23.8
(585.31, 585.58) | 21.3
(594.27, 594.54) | 23.3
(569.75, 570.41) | 22.3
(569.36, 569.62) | 22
